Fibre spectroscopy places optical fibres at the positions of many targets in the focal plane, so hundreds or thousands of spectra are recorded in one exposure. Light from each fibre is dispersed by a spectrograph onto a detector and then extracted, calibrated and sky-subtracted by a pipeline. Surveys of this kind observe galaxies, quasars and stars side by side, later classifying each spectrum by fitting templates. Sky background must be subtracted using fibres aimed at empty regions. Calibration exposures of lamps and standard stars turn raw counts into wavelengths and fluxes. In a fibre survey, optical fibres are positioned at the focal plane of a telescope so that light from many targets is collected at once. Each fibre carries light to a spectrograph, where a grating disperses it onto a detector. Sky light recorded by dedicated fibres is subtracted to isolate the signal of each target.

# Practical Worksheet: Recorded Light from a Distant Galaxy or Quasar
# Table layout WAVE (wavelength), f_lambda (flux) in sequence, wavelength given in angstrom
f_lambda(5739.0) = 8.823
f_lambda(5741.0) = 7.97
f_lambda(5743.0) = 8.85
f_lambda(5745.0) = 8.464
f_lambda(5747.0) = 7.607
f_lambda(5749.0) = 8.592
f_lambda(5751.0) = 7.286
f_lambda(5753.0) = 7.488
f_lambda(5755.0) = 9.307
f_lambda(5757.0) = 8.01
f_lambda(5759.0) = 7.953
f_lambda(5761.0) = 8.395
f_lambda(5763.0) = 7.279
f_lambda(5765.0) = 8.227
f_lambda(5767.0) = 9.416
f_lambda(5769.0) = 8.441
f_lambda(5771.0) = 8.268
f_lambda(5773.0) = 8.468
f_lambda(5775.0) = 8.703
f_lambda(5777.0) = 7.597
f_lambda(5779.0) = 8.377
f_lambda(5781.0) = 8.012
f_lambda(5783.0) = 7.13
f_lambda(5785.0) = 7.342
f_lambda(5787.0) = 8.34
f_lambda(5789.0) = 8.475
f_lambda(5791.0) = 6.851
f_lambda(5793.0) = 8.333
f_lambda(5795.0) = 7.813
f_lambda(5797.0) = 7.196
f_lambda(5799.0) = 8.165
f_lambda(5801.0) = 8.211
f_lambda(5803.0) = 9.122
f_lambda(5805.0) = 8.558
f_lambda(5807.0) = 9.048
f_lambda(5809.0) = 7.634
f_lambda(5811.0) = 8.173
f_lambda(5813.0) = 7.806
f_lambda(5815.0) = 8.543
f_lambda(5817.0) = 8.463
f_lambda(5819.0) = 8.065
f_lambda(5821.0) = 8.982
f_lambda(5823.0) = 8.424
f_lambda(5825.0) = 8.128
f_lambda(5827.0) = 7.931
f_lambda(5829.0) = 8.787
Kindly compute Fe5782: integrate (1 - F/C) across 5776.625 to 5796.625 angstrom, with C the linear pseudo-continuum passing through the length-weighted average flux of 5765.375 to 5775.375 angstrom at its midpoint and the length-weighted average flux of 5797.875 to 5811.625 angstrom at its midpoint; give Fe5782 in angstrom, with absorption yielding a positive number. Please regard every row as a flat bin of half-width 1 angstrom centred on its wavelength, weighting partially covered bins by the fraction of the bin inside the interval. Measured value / 1.7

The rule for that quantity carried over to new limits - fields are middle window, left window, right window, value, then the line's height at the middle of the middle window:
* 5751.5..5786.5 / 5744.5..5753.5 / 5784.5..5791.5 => -1.2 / 7.86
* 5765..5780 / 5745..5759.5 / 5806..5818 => -0.6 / 8.14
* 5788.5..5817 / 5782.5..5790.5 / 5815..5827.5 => -0.3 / 8.07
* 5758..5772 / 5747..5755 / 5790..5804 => -0.6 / 7.96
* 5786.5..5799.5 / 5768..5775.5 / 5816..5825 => 0.9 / 8.45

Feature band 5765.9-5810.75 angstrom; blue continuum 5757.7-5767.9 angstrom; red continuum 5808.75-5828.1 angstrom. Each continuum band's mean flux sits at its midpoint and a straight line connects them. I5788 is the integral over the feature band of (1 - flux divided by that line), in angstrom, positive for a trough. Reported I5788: 0.4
